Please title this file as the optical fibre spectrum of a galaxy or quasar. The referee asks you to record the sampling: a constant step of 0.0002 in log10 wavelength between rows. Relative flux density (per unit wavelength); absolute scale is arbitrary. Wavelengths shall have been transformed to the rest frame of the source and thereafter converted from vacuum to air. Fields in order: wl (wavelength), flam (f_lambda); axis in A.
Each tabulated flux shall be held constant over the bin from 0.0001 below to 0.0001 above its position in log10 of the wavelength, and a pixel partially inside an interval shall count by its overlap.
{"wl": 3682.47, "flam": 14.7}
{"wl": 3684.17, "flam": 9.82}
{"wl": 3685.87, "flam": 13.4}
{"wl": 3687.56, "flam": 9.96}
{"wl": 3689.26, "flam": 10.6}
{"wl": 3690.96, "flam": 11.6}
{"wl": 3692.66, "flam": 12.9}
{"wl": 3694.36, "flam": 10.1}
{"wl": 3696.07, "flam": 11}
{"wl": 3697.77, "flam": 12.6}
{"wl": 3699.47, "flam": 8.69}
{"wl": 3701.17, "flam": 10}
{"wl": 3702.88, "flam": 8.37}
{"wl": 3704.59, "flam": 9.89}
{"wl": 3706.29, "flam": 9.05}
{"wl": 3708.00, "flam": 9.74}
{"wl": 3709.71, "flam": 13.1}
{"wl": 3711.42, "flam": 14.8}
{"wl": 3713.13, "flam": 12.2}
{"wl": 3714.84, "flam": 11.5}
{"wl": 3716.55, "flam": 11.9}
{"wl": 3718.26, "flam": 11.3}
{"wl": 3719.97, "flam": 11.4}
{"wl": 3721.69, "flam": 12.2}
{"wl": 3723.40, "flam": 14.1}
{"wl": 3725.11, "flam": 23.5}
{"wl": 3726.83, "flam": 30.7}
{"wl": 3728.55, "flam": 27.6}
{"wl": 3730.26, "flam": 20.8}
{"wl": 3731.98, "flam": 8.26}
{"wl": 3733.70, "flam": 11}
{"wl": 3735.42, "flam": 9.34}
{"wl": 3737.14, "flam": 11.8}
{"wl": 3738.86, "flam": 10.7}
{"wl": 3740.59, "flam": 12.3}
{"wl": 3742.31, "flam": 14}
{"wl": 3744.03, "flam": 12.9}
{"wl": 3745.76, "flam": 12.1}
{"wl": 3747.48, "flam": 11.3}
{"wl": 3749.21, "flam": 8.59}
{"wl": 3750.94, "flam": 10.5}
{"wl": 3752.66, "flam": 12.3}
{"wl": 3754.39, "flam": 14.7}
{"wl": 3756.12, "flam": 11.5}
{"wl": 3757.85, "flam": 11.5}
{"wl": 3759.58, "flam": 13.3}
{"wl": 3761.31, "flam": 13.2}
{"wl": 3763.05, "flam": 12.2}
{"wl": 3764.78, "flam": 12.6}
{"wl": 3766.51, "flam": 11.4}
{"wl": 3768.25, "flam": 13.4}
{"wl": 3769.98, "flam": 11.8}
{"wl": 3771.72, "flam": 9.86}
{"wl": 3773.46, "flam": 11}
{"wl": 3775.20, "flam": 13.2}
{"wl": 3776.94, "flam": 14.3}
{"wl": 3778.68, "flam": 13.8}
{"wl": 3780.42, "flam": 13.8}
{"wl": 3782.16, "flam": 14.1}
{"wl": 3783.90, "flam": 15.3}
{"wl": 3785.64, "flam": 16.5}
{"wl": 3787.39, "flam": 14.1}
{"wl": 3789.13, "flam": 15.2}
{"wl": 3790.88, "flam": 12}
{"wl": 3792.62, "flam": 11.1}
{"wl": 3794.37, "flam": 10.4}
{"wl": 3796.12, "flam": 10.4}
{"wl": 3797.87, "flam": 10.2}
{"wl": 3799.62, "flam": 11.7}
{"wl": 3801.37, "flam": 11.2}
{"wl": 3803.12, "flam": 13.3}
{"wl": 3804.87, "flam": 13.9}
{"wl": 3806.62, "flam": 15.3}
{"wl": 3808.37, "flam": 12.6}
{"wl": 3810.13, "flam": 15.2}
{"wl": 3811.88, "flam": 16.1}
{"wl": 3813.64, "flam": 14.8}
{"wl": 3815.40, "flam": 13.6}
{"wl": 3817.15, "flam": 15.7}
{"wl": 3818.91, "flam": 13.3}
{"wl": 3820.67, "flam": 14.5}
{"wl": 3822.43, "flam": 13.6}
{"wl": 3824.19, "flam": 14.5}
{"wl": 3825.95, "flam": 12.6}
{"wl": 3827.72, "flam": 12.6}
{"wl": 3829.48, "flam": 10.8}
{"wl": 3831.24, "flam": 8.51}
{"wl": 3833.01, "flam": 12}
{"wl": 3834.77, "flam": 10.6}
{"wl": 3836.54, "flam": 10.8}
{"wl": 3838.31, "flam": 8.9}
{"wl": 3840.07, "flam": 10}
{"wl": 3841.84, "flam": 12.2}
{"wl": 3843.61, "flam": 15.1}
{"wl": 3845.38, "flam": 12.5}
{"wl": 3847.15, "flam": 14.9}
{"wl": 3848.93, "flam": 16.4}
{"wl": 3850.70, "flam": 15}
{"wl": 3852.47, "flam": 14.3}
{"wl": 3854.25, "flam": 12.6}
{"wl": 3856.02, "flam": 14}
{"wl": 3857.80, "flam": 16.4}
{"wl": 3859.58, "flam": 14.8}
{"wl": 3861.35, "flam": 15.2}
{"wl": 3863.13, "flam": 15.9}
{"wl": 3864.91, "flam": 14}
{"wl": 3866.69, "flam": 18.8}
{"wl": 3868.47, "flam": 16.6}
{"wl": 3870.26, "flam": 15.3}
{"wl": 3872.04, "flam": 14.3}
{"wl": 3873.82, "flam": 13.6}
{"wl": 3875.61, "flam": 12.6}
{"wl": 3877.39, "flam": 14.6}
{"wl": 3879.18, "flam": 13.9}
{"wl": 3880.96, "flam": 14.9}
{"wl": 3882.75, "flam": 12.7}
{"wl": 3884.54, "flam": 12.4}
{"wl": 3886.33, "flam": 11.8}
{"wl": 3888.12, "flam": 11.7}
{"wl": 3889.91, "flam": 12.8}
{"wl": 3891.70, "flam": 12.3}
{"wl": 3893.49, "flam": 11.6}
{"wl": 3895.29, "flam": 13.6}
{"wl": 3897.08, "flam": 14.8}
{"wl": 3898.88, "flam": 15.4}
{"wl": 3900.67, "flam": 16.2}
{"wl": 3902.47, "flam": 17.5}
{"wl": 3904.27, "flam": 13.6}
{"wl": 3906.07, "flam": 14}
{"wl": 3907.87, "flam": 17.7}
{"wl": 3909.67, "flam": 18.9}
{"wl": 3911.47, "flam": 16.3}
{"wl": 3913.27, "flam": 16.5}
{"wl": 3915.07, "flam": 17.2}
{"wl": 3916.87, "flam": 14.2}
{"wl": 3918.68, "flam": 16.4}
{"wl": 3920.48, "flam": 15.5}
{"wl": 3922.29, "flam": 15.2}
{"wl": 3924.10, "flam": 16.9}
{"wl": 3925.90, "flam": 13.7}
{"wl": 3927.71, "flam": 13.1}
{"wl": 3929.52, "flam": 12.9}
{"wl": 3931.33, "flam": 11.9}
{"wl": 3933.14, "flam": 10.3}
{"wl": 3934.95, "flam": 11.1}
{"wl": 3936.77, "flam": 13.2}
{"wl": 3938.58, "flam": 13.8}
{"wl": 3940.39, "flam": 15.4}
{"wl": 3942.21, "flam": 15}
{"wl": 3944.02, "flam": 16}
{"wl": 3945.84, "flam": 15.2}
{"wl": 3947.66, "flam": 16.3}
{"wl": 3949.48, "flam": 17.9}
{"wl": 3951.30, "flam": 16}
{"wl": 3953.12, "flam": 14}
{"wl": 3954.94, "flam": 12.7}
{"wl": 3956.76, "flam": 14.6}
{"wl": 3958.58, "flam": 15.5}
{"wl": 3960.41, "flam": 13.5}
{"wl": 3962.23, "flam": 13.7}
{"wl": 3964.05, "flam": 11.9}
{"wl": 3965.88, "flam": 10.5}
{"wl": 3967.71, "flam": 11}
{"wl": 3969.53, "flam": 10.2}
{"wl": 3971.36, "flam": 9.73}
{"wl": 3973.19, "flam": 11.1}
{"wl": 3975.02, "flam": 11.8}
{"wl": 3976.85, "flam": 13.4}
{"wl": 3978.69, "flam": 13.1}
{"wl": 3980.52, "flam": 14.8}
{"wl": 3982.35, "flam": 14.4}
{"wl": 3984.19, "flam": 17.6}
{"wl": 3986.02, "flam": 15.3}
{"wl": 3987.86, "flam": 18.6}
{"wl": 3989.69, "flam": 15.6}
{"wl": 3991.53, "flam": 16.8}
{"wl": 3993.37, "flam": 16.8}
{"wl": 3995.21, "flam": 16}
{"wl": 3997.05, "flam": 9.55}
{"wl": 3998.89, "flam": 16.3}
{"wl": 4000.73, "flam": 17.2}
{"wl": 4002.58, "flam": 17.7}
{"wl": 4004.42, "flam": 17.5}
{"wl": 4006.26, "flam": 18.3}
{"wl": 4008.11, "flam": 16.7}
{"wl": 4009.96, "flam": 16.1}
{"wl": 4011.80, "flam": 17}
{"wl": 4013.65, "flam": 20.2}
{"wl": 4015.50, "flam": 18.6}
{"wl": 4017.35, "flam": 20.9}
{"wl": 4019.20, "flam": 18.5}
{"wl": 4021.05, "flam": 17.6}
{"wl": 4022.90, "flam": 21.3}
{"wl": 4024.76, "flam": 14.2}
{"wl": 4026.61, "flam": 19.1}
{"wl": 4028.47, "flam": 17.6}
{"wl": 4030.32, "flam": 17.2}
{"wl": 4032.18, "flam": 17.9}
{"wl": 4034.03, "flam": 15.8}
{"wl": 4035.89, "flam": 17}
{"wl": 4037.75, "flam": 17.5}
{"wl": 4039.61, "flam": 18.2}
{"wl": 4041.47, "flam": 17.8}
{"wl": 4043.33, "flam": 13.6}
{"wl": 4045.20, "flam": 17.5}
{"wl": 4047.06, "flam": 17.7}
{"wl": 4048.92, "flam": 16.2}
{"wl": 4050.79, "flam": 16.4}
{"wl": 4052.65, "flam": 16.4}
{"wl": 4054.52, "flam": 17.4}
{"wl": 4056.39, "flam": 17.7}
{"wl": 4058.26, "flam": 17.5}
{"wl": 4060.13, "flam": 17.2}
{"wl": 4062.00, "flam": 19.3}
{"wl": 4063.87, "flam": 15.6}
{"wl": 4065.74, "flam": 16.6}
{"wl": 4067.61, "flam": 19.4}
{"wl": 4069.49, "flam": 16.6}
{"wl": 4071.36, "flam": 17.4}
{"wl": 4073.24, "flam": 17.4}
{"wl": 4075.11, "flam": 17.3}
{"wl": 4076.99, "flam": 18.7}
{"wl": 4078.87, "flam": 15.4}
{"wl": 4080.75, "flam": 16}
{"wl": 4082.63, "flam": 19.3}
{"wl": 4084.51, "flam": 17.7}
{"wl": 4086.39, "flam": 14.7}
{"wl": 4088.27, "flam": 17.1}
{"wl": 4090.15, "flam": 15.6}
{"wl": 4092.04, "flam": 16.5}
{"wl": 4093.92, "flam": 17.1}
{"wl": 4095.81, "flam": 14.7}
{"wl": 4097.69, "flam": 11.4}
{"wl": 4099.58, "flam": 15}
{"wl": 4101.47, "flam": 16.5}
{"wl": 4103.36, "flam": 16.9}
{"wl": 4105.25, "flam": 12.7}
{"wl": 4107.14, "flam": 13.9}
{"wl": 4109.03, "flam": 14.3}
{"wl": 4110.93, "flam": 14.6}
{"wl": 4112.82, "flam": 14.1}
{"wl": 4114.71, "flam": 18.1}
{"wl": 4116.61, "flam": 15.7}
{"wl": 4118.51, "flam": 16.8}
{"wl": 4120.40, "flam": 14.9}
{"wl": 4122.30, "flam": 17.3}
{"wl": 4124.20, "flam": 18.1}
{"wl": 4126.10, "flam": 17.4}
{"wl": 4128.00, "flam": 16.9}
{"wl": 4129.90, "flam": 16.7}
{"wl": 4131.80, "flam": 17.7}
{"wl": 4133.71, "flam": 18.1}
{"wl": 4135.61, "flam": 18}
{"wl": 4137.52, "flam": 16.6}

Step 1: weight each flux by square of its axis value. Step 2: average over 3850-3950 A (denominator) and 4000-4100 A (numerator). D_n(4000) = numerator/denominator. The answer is 1.27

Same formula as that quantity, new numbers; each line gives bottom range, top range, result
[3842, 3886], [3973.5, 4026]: 1.21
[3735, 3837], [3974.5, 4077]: 1.51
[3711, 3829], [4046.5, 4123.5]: 1.43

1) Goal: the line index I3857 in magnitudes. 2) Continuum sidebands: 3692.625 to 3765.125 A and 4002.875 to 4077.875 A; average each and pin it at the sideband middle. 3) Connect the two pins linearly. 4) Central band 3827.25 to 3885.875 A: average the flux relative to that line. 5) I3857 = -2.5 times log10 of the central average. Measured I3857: 0.09 mag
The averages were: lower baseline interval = 12.8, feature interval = 13.6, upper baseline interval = 17.5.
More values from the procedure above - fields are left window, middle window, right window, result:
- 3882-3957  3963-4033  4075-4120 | -0.046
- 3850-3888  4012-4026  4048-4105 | -0.166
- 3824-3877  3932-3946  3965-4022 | 0.084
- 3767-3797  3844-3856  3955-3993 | -0.087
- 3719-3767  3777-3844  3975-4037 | 0.129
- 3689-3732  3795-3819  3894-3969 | 0.050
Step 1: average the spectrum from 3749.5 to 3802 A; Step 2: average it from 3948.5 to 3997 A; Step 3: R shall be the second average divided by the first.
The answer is 1.12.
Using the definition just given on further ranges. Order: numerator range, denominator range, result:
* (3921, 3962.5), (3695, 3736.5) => 1.06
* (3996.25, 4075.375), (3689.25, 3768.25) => 1.36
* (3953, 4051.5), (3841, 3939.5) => 1.09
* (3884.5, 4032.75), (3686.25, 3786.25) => 1.18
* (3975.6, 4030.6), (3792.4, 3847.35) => 1.33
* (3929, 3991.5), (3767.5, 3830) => 1.04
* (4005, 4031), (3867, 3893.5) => 1.33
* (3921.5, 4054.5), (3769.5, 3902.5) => 1.15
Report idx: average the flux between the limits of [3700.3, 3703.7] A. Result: 9.19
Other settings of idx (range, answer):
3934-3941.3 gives 13.4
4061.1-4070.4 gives 17.5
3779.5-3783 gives 14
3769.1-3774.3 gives 10.9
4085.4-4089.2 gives 15.9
